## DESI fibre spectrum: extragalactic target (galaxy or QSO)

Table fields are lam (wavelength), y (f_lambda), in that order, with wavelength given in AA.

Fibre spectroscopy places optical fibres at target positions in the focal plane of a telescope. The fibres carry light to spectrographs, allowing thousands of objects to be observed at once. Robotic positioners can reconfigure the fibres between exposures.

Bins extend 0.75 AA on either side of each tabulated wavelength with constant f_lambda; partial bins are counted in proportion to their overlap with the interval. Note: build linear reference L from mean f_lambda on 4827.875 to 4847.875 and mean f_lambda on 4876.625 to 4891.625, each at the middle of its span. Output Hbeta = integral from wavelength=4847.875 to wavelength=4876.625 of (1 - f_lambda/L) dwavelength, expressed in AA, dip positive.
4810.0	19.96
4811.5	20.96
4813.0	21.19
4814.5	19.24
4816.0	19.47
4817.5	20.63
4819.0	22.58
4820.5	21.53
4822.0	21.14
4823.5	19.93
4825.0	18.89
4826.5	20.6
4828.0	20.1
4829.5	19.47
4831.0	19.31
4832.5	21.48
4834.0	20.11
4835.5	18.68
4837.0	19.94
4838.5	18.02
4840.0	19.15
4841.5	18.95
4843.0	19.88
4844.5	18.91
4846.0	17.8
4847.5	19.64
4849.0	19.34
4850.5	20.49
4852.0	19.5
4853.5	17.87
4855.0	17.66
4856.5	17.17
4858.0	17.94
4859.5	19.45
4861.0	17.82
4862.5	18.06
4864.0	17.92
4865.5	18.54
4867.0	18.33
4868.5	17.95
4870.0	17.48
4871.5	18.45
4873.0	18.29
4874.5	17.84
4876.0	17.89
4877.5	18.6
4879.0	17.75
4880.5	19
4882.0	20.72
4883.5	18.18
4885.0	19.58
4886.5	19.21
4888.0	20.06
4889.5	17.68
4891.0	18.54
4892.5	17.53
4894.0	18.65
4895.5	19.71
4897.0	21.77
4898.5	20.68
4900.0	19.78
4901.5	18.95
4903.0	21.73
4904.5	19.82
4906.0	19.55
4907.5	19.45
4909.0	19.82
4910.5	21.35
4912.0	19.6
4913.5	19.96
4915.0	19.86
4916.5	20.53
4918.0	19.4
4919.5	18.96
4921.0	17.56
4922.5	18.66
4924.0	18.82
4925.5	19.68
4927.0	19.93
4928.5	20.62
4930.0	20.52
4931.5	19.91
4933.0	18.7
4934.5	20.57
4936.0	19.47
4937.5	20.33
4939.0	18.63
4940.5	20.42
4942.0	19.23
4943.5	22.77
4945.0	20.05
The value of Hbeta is 1.2 AA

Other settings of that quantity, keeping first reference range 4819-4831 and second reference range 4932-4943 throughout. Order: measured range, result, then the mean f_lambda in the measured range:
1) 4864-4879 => 1.5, 18.1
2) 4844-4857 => 0.9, 18.7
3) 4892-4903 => 0.1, 19.8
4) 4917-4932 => 0.3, 19.4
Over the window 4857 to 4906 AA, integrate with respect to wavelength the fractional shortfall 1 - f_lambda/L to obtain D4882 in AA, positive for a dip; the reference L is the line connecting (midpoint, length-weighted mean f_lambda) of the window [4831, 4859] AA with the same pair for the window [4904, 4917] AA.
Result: 1.8 AA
